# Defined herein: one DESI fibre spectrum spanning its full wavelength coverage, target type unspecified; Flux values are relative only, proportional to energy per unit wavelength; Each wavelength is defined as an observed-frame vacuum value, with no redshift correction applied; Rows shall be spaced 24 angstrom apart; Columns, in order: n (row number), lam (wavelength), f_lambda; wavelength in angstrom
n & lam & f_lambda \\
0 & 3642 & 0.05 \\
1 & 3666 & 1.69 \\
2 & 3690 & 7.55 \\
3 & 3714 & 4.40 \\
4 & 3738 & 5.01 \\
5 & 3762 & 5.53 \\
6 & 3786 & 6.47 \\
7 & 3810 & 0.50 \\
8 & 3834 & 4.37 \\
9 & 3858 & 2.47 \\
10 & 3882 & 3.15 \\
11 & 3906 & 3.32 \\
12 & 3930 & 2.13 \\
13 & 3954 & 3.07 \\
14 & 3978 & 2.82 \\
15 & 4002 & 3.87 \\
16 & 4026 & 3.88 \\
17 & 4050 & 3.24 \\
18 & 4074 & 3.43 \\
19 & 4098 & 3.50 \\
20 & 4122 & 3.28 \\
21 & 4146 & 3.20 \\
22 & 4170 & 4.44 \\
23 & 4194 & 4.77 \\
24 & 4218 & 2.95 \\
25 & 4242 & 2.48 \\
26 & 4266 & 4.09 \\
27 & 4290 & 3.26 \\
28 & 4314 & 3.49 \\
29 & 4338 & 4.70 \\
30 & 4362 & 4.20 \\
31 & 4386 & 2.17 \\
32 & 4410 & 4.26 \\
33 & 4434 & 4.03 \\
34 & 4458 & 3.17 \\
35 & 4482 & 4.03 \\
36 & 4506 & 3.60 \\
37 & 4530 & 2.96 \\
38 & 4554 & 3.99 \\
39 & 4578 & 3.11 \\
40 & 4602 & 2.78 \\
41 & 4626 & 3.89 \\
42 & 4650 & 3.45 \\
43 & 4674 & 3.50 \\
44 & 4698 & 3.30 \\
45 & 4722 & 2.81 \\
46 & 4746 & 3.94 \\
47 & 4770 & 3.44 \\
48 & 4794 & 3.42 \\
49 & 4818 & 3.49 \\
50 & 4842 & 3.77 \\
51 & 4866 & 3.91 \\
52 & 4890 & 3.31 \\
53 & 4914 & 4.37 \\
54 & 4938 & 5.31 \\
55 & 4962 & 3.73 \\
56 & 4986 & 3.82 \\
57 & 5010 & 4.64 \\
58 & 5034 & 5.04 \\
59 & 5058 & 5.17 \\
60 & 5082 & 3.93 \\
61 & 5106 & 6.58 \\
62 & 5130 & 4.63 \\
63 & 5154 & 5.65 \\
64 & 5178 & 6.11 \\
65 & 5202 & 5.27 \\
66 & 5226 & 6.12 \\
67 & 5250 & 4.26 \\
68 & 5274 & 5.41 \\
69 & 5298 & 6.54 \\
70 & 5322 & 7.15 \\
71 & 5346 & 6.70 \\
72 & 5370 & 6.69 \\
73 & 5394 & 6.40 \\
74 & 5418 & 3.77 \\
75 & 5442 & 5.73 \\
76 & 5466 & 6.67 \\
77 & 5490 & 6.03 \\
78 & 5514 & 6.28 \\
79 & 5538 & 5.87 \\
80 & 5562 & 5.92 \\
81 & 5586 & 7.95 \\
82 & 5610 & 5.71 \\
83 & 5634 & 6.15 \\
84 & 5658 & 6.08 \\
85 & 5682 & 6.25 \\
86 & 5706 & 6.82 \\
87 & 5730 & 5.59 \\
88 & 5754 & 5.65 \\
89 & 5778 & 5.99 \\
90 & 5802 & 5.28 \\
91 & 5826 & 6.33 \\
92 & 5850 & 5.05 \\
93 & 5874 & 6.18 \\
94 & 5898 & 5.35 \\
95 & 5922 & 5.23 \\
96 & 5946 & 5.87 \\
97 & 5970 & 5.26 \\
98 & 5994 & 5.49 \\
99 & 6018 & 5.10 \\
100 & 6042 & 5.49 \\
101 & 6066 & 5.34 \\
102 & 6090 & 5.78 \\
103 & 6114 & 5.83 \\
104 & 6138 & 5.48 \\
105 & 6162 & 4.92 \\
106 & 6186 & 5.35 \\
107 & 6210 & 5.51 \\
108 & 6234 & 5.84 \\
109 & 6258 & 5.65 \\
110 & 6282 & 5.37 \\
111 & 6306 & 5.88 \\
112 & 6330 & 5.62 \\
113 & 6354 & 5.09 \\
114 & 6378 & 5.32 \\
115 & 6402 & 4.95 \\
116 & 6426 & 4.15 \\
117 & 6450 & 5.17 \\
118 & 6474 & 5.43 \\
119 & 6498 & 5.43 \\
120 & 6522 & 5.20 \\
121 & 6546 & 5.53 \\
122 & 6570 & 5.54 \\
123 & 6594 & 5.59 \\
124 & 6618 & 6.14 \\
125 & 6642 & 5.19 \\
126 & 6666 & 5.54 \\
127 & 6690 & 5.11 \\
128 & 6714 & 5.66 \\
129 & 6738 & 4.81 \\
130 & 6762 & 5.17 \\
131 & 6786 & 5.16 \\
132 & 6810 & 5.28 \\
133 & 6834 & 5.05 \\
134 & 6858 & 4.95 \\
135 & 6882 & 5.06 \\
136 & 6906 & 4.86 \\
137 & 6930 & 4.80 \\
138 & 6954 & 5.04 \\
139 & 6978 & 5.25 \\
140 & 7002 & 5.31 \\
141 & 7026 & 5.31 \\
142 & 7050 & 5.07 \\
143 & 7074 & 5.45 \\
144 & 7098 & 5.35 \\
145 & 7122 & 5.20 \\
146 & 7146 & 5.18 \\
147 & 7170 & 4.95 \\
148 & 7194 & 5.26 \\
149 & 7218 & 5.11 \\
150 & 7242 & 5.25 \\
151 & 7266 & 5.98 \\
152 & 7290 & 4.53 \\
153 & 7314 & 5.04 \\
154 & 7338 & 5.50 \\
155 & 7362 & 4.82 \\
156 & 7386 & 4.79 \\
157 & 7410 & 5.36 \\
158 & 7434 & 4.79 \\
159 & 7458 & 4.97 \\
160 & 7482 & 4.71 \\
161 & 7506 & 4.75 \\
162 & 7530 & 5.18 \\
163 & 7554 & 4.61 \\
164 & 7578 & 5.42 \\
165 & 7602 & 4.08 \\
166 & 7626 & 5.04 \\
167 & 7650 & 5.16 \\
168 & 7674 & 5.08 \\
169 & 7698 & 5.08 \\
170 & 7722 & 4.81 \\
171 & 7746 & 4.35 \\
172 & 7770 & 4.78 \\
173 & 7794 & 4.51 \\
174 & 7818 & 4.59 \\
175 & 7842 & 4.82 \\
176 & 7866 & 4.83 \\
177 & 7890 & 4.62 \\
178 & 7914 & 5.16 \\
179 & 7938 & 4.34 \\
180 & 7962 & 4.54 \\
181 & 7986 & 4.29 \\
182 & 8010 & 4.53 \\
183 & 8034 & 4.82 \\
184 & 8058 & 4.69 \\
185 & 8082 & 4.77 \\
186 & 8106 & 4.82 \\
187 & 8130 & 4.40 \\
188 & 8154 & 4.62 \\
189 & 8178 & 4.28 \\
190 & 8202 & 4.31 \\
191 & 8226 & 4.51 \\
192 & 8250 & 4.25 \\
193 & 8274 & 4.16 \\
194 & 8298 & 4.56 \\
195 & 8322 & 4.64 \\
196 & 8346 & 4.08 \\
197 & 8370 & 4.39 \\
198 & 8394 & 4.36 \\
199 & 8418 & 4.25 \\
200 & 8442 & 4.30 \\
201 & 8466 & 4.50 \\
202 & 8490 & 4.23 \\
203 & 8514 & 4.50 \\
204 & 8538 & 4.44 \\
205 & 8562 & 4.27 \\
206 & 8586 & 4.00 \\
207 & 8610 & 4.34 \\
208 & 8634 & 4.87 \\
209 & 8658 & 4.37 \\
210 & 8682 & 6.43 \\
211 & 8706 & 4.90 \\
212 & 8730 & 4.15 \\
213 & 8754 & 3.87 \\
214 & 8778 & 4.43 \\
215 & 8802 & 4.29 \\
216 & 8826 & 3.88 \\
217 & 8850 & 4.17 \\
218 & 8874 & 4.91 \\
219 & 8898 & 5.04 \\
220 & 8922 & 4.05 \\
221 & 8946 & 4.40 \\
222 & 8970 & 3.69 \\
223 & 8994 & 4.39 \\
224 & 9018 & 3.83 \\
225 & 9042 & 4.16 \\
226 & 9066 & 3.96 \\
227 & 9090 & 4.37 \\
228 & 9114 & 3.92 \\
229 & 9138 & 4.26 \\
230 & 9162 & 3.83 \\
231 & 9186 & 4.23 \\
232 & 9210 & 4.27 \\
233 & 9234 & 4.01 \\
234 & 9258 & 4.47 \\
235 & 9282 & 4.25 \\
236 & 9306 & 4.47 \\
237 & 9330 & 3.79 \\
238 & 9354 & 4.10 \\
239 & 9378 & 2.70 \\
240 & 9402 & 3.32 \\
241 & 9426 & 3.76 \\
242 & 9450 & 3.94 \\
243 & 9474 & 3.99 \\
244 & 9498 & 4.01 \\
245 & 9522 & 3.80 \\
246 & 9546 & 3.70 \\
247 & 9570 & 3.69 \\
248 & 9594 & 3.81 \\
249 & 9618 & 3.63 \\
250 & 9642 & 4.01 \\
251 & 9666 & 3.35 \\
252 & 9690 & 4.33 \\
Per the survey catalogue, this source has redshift 0.32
